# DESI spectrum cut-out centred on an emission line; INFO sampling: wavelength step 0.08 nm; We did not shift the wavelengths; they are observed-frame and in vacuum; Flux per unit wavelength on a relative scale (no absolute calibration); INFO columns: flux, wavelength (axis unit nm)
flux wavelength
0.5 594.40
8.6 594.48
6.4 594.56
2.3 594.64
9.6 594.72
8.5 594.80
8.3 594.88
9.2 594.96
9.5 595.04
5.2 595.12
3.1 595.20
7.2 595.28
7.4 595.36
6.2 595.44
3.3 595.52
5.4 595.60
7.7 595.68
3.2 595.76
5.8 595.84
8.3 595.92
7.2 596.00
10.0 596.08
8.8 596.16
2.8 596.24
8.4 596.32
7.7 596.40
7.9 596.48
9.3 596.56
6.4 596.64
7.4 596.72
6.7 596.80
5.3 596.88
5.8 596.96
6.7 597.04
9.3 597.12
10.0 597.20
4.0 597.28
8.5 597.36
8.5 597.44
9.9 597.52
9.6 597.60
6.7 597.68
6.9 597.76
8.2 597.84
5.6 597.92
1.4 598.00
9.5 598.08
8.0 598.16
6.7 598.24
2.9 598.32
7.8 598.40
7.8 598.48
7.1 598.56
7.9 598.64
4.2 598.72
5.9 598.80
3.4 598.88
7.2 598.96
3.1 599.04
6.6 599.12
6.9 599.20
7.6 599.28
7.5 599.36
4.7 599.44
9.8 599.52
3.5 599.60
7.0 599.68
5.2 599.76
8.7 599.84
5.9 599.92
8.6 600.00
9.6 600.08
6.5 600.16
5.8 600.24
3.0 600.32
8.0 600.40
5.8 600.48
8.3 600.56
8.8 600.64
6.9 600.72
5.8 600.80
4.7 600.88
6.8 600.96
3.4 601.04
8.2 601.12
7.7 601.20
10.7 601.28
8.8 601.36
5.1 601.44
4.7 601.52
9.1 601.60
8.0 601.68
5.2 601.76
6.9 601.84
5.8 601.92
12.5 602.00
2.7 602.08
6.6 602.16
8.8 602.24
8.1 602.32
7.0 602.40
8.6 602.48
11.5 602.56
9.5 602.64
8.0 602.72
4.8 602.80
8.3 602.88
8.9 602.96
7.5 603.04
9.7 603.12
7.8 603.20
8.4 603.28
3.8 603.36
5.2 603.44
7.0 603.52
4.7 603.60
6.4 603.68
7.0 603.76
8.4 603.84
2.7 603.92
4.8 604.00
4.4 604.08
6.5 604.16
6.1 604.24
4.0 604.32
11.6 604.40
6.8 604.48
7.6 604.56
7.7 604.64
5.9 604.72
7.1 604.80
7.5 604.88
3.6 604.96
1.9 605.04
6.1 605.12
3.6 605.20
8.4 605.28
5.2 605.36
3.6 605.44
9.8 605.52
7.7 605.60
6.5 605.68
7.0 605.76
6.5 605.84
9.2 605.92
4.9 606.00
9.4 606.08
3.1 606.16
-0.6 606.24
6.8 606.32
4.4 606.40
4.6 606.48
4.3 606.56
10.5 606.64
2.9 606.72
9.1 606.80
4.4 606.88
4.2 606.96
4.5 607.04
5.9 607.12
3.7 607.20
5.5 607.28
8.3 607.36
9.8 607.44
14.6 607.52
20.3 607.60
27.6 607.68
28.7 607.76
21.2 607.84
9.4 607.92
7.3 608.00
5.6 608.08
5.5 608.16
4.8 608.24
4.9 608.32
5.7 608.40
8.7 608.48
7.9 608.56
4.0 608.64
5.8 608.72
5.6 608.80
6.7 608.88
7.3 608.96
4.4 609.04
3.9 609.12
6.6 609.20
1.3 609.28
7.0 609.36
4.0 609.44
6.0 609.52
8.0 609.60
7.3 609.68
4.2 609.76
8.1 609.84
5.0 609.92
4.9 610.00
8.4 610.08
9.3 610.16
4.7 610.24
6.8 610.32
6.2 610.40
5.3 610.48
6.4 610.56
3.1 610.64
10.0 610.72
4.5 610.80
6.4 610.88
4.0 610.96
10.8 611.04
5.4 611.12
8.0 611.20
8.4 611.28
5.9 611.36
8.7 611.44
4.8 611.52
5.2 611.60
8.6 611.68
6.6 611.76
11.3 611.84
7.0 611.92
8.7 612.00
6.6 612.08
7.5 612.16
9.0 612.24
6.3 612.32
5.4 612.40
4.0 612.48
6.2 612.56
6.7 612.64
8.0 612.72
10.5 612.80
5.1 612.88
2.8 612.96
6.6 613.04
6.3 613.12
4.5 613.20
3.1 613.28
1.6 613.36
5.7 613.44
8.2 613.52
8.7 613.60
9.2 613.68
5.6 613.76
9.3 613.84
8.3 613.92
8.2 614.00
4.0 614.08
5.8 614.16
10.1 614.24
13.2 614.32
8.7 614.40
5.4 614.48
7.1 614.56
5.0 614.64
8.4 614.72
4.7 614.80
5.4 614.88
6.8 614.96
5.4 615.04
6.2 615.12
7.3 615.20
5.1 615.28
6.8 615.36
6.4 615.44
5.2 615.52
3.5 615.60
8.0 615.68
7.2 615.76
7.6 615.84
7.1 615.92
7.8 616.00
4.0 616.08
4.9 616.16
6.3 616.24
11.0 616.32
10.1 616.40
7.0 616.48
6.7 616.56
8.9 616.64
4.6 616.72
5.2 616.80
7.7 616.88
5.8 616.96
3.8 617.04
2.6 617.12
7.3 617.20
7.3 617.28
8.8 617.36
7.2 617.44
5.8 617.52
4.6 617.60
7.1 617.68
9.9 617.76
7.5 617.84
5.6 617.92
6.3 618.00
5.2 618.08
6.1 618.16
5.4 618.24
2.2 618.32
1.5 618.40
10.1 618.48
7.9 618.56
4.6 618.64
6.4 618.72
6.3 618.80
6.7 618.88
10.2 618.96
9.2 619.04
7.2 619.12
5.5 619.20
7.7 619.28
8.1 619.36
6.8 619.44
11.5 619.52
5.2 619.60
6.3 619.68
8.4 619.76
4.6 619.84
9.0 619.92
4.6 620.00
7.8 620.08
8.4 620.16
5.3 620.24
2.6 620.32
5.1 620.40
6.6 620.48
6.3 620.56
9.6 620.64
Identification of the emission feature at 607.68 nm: H-beta 4861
